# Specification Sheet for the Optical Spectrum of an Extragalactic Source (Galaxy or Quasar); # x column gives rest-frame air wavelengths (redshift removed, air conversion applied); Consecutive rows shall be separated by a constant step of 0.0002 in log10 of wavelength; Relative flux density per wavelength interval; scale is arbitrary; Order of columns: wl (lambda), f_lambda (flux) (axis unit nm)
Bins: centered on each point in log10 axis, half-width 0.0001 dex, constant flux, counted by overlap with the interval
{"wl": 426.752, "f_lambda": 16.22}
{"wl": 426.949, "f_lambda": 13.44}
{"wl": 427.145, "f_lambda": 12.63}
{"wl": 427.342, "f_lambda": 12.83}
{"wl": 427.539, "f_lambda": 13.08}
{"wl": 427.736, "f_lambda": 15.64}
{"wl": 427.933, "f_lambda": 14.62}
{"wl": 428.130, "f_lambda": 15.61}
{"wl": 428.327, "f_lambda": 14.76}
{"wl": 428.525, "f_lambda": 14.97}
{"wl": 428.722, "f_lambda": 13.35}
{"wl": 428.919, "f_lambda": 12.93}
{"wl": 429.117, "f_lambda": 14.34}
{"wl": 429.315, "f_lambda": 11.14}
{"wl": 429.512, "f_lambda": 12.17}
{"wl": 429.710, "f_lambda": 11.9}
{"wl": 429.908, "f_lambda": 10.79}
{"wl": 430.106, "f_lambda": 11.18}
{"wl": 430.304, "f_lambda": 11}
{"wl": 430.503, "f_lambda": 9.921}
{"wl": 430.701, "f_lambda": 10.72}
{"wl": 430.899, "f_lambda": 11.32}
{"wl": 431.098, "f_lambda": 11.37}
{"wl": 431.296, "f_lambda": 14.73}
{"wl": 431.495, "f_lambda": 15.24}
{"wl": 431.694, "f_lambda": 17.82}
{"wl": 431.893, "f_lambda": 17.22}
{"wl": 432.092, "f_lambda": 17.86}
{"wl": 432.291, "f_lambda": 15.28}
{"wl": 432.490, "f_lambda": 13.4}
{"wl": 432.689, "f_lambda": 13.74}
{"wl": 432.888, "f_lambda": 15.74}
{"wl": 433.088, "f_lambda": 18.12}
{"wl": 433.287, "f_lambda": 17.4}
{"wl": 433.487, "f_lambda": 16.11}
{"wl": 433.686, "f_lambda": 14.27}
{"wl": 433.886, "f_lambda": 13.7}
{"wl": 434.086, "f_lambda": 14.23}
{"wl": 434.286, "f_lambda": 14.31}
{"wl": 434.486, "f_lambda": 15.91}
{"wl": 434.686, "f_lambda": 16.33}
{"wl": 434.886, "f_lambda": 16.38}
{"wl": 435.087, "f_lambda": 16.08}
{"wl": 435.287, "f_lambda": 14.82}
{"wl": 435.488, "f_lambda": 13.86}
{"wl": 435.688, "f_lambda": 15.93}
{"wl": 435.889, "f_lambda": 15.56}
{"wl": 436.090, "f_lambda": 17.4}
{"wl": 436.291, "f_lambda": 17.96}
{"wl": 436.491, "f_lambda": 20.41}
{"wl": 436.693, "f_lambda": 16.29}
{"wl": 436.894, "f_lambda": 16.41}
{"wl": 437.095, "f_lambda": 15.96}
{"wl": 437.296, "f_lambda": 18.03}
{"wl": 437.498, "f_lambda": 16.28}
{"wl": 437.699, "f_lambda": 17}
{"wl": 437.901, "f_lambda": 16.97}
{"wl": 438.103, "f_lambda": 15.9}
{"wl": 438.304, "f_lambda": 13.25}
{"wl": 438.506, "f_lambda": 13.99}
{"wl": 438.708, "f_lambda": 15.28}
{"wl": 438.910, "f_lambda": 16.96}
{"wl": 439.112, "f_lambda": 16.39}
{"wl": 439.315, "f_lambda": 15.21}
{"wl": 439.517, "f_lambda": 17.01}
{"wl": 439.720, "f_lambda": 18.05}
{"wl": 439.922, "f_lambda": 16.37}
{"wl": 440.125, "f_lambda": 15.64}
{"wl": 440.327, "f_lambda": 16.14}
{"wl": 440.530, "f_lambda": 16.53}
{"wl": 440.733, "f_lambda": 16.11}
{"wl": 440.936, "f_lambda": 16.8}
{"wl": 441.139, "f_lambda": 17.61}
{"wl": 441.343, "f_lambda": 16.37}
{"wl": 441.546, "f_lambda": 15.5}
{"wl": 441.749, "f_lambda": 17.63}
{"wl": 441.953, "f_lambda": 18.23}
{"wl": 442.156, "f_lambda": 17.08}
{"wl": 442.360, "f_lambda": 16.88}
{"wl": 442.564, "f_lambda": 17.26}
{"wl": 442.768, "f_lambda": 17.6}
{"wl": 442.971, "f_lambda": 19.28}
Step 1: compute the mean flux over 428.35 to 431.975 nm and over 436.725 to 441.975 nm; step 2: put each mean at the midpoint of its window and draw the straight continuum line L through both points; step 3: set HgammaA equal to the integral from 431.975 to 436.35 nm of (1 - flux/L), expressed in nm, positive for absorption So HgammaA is -0.38 nm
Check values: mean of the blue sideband 12.9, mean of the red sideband 16.3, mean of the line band 15.6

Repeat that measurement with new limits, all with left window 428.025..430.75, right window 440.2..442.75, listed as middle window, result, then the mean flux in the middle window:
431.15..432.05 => -0.188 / 16.1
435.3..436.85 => -0.179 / 16.6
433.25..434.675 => -0.096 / 15.1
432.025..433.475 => -0.230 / 15.9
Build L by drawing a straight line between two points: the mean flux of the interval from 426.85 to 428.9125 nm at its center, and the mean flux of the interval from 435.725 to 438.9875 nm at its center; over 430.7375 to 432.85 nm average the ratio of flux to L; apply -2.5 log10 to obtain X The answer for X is 0.03 mag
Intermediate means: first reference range 14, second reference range 16.5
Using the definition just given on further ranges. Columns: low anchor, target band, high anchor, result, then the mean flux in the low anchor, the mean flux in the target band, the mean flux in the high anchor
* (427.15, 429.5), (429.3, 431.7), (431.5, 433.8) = 0.23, 13.8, 12.1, 16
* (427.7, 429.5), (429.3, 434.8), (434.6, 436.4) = 0.07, 14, 14.1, 16.1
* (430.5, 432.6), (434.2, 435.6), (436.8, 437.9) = 0.02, 14.3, 15.4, 16.8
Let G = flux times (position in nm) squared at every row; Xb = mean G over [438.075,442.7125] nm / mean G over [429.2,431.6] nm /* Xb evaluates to 1.45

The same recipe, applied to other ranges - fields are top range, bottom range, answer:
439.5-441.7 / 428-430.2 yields 1.34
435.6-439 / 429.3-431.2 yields 1.52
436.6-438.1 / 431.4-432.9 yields 1.08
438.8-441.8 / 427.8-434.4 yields 1.23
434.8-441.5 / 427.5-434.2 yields 1.21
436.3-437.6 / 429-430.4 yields 1.51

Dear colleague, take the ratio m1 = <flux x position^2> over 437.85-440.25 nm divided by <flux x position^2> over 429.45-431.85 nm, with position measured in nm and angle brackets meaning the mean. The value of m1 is 1.33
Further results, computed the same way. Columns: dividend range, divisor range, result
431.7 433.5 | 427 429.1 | 1.18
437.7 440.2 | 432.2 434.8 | 1.07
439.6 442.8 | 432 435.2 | 1.12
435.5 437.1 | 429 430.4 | 1.47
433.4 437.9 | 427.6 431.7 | 1.27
